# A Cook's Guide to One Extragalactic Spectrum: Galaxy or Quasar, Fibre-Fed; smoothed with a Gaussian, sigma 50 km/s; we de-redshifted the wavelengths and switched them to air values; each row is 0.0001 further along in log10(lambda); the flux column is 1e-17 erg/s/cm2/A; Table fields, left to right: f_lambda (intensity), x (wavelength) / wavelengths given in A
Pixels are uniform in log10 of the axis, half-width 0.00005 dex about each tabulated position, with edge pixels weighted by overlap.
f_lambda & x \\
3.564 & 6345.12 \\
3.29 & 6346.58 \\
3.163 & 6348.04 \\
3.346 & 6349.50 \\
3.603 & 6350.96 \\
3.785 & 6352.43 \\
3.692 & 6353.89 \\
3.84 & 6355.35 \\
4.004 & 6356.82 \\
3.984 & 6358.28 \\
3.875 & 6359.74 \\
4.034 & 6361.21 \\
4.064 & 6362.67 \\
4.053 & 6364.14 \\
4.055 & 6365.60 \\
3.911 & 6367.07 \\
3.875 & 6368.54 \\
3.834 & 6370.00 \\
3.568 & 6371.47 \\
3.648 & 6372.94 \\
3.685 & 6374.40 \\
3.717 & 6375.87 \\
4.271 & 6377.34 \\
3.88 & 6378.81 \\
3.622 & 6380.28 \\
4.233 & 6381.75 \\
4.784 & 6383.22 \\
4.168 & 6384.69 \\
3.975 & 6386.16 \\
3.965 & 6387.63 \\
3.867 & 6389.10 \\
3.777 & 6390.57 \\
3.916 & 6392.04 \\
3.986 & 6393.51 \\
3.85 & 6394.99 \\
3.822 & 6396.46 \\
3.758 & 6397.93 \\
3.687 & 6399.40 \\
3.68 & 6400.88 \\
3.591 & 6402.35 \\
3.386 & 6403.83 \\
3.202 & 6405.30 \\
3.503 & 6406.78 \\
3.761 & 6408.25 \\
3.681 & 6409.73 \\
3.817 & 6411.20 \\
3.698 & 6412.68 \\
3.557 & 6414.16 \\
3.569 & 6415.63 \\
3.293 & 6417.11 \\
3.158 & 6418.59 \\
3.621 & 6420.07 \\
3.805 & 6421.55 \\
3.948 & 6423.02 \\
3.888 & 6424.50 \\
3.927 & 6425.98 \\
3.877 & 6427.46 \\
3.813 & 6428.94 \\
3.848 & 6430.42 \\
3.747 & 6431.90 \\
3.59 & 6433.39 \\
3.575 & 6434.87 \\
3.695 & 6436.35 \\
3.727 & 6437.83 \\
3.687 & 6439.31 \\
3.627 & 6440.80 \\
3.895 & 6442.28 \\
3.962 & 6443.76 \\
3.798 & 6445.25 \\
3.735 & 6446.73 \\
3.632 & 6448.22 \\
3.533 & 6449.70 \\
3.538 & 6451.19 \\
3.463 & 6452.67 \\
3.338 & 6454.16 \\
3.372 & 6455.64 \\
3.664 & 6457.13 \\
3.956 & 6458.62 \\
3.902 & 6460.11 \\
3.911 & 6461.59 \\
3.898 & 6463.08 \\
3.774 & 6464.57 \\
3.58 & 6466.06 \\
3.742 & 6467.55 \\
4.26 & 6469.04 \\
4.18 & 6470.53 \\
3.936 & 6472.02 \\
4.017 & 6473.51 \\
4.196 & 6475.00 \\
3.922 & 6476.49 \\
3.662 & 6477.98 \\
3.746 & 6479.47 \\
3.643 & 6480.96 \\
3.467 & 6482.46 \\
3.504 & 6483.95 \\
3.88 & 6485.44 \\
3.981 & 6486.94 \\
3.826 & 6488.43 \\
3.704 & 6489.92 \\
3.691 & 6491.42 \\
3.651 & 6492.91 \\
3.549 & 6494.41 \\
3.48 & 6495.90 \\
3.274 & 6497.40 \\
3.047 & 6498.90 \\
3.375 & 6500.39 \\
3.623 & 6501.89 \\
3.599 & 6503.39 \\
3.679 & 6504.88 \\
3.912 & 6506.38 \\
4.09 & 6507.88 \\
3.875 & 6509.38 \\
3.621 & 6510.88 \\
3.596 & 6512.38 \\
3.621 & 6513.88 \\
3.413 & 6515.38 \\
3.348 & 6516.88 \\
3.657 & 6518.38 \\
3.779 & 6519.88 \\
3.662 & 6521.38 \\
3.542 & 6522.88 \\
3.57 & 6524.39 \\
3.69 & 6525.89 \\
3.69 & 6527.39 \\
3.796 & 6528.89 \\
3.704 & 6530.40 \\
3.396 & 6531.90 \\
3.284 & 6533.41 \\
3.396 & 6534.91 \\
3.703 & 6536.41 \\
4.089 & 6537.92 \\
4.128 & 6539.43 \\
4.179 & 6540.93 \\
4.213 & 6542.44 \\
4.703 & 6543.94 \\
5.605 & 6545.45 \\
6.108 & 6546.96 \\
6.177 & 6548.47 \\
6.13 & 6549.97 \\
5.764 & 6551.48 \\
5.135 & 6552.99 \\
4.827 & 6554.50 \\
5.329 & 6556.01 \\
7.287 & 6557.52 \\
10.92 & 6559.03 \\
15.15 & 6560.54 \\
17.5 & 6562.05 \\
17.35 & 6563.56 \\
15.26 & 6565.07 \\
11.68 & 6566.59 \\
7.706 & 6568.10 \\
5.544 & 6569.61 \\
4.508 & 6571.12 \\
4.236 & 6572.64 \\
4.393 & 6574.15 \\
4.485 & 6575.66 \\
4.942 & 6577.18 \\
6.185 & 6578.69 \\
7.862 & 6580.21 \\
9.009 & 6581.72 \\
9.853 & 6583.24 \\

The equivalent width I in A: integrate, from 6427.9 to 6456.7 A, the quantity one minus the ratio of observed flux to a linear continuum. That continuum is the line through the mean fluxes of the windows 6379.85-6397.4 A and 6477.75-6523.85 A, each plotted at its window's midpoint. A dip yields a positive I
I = 1.2 A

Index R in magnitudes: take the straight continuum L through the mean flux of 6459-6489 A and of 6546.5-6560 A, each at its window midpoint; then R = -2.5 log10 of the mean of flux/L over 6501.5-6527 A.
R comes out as 0.38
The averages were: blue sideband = 3.85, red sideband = 6.56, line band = 3.66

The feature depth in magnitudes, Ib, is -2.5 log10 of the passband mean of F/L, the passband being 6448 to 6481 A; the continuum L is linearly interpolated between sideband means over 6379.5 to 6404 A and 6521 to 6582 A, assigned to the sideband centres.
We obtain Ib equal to 0.31 mag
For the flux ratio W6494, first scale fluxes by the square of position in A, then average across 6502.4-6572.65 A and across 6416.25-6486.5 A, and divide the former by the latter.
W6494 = 1.57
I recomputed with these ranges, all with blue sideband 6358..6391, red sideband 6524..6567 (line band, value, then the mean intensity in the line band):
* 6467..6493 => 8.3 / 3.84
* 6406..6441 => 7.7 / 3.68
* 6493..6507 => 5.7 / 3.51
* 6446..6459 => 4.1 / 3.57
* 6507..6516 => 3.6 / 3.71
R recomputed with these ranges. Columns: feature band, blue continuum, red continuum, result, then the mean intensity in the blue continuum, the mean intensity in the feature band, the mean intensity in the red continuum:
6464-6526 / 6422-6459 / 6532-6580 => 0.36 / 3.71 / 3.7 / 6.87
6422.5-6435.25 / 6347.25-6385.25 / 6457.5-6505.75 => 0.00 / 3.87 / 3.8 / 3.74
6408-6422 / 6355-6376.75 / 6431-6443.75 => 0.05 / 3.88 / 3.58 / 3.71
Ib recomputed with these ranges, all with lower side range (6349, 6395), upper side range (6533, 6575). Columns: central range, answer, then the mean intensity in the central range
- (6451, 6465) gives 0.419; 3.69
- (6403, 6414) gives 0.262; 3.58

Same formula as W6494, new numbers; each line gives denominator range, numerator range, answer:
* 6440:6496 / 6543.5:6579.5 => 2.14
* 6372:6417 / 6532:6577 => 1.92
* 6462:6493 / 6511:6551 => 1.09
